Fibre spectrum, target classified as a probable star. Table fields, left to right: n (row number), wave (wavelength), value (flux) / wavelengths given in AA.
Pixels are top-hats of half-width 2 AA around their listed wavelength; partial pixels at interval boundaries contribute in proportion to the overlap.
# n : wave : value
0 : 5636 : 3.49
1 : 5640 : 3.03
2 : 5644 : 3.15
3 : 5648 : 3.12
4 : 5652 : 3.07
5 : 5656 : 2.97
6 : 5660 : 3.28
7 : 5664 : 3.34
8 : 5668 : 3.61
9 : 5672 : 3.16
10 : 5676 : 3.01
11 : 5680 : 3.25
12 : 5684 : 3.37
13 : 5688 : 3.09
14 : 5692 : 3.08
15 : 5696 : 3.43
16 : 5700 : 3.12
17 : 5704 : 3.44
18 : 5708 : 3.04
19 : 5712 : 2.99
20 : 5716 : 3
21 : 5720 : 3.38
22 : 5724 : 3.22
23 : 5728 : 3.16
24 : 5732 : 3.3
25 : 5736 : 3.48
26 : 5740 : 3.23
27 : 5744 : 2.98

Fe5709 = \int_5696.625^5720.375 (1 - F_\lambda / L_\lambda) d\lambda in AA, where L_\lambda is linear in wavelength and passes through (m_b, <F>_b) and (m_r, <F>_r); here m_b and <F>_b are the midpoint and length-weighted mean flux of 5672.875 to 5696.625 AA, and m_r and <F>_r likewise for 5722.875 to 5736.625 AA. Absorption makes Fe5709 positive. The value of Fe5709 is 0.5 AA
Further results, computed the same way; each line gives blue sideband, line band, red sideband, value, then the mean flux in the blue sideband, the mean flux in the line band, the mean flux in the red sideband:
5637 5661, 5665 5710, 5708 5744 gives -1.2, 3.11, 3.24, 3.2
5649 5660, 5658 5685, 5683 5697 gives -1.2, 3.08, 3.29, 3.22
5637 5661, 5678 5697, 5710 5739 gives -0.4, 3.11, 3.23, 3.22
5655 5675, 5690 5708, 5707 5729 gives -0.3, 3.27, 3.24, 3.13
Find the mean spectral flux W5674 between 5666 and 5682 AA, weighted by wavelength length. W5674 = 3.26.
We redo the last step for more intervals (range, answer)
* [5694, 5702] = 3.28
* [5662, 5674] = 3.37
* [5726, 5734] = 3.23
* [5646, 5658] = 3.05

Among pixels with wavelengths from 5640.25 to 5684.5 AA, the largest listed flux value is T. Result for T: 3.61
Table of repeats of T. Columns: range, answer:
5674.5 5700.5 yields 3.43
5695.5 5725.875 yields 3.44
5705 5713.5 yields 3.04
